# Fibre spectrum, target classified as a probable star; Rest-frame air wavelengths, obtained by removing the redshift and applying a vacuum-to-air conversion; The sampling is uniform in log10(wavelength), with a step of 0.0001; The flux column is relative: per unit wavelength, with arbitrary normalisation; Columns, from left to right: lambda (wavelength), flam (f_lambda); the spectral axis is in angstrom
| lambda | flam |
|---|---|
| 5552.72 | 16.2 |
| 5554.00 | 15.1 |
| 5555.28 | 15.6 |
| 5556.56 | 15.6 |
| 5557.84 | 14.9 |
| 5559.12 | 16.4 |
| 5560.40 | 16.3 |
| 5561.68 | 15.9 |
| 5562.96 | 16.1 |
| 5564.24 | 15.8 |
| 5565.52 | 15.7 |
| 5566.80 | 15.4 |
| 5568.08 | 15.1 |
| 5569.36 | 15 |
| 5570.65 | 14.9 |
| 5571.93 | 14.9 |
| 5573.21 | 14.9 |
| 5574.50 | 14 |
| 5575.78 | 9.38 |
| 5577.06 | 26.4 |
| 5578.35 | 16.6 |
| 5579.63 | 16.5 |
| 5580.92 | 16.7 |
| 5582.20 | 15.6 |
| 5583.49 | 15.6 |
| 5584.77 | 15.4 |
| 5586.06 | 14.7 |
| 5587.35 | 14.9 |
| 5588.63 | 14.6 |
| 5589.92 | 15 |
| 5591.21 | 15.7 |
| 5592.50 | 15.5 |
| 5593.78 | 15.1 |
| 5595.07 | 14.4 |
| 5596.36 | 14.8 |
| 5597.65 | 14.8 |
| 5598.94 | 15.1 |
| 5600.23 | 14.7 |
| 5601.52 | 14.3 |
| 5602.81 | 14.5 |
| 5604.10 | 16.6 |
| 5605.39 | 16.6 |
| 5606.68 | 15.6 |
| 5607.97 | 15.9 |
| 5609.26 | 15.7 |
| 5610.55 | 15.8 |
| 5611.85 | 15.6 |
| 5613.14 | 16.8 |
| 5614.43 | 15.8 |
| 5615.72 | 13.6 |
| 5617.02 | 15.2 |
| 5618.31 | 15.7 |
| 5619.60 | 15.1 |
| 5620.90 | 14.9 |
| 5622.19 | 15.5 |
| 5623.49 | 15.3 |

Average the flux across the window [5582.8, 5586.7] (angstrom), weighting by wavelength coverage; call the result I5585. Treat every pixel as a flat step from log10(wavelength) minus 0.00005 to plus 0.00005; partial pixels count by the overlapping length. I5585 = 15.2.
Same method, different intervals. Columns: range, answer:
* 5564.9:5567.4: 15.6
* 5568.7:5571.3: 14.9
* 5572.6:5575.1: 14.4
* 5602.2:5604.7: 15.5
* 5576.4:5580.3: 19.7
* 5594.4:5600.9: 14.7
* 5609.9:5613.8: 16.1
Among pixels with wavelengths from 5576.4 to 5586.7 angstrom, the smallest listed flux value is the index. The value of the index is 14.7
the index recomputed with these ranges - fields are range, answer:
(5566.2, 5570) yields 15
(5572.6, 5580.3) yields 9.38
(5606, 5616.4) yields 13.6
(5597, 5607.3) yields 14.3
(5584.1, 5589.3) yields 14.6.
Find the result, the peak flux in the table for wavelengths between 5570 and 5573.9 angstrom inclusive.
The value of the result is 14.9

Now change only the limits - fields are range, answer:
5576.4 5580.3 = 26.4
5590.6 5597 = 15.7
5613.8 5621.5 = 15.8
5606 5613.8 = 16.8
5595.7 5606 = 16.6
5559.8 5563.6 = 16.3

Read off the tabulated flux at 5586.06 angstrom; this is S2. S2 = 14.7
